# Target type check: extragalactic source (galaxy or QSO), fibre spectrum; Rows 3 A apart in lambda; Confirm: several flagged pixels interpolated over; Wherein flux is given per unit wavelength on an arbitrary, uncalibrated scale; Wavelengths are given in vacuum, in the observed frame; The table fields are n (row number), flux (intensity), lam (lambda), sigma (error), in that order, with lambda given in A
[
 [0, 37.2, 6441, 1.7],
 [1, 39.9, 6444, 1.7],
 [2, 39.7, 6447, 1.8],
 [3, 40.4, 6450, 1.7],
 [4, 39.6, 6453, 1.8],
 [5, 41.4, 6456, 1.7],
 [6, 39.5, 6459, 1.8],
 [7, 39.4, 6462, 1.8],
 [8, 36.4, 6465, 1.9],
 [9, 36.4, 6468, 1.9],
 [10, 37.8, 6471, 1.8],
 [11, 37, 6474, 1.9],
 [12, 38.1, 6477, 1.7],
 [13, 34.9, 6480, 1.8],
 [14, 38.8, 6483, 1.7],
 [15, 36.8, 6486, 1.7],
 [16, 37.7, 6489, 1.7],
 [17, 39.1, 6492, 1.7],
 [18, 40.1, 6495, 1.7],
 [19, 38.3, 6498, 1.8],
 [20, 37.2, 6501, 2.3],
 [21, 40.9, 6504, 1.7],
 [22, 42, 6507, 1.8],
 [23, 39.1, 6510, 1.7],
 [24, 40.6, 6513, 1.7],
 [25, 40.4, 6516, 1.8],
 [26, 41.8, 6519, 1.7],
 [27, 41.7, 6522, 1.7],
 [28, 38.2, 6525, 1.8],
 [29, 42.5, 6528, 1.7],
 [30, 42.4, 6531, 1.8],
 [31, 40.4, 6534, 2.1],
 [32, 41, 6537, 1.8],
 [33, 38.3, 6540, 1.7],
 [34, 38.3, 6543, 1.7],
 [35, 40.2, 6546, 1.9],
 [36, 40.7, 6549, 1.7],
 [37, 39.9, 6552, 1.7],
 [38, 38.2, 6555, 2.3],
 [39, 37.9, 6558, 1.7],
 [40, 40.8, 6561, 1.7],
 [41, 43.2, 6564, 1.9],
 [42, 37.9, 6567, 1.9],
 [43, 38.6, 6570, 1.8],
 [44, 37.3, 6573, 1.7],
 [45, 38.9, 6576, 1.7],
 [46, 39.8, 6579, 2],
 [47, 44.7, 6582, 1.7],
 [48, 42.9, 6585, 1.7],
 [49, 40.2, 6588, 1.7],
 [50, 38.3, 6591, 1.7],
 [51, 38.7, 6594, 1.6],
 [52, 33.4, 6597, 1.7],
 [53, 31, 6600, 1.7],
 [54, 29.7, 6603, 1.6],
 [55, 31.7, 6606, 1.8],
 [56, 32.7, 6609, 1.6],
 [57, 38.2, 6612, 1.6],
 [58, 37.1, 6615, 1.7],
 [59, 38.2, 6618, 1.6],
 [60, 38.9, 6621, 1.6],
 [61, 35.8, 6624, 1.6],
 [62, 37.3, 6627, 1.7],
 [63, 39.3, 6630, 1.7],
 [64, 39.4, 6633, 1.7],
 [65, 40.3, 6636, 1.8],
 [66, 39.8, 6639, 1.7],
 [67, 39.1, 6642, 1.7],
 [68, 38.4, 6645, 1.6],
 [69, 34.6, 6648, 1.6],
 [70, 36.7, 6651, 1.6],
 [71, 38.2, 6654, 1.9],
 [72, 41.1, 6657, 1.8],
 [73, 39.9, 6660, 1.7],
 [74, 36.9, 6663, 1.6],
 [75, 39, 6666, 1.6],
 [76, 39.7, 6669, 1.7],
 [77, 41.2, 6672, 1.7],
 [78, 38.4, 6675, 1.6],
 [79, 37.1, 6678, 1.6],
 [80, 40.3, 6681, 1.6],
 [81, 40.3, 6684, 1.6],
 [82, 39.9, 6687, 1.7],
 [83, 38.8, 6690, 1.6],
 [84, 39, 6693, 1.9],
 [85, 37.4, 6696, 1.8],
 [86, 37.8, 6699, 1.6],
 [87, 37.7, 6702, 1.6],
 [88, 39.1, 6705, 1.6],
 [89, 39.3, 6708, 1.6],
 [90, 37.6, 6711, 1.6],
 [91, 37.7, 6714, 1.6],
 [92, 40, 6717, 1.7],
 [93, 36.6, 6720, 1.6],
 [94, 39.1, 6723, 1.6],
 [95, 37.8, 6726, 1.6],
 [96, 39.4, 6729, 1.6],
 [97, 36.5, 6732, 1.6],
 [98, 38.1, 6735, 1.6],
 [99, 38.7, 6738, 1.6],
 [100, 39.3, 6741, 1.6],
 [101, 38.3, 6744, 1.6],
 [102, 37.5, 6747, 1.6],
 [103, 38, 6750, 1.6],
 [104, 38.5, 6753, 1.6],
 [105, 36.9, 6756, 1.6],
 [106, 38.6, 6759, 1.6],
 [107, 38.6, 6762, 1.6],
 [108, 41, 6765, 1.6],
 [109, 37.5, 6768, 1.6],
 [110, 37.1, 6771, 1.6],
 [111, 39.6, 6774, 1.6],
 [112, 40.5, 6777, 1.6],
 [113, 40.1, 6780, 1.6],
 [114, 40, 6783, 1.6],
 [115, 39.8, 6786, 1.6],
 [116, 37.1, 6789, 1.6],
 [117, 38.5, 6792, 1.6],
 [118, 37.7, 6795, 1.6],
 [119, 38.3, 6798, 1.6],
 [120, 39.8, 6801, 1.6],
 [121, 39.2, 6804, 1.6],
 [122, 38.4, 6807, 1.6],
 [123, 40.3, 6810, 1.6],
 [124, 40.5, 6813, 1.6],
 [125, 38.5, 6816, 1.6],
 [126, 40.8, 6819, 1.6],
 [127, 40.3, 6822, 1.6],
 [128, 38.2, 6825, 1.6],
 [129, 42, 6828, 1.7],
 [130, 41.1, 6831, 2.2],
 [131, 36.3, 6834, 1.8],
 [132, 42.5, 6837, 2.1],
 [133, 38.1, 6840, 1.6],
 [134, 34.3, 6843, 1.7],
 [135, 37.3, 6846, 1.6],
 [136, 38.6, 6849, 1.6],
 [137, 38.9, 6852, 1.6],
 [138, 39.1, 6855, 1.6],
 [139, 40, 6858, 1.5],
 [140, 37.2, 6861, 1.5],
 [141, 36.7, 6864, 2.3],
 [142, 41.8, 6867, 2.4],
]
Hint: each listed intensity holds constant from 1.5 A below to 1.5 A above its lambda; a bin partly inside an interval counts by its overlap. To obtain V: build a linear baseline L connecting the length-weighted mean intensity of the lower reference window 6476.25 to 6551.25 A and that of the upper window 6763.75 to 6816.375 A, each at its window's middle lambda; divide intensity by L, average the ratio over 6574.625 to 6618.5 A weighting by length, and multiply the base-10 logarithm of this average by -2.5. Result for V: 0.070 mag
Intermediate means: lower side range 39.6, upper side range 39.1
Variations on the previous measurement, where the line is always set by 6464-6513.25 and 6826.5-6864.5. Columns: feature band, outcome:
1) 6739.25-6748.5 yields 0.01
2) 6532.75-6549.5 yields -0.04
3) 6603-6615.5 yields 0.13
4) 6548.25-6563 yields -0.03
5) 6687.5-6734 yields 0.01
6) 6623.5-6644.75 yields -0.01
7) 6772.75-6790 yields -0.03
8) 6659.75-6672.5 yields -0.02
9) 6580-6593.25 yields -0.08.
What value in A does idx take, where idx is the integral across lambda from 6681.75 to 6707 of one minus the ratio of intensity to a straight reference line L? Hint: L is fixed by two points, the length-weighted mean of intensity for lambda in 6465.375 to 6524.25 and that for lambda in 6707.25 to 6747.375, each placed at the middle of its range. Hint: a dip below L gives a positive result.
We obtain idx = -0.3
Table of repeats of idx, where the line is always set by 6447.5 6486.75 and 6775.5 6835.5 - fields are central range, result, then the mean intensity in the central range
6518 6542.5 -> -1.4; 40.7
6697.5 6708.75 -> 0.2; 38.4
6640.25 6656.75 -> 0.5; 37.7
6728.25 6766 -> 0.8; 38.4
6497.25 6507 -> -0.2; 39.3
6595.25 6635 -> 3.2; 35.7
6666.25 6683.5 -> -0.2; 39.4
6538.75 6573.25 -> -0.7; 39.4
